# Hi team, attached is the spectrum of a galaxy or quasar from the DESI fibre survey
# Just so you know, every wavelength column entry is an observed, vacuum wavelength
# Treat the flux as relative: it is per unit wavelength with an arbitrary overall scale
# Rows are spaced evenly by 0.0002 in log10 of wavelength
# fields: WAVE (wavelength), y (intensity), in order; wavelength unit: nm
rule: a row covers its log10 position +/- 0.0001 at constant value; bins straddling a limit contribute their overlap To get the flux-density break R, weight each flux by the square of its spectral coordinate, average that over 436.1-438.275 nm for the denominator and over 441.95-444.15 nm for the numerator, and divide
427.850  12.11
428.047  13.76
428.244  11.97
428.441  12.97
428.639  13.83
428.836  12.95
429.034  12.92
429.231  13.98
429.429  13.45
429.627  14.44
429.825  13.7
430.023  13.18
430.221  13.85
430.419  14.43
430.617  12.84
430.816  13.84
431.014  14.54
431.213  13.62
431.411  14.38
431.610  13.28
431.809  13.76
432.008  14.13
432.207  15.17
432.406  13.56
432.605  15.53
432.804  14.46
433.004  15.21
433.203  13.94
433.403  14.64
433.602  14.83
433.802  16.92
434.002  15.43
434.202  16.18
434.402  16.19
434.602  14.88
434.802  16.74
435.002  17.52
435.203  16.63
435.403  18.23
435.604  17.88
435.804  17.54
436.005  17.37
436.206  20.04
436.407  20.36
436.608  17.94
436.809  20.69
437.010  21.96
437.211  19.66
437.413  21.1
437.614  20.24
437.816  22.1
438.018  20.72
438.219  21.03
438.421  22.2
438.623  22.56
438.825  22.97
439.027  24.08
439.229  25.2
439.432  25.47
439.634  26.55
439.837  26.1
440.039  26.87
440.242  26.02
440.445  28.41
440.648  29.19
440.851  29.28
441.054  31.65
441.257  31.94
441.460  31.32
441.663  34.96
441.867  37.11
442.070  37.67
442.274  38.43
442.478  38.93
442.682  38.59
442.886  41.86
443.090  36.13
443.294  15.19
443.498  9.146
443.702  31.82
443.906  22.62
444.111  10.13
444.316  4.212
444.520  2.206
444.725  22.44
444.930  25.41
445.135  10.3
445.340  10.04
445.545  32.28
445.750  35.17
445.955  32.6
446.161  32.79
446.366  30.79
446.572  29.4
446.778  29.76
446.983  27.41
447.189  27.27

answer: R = 1.49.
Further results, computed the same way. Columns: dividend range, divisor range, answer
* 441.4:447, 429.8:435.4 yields 1.89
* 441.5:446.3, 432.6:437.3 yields 1.59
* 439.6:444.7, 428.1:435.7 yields 1.96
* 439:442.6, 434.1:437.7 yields 1.71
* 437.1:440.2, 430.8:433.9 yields 1.65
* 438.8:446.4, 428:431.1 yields 2.09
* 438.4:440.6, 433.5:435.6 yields 1.58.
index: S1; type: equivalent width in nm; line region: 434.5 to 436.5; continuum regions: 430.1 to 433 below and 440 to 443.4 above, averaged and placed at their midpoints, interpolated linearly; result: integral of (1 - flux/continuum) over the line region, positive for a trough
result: 0.342 nm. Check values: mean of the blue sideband 14.1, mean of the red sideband 32.6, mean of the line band 17.7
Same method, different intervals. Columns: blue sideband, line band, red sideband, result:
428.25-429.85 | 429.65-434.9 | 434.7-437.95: 0.445 nm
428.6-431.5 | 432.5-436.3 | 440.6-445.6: 0.324 nm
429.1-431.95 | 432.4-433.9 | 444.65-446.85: 0.095 nm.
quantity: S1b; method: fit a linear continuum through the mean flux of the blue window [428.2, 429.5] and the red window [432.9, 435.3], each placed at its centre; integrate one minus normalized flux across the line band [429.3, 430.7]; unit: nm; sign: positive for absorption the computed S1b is 0.00 nm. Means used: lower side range 13.2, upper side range 15.8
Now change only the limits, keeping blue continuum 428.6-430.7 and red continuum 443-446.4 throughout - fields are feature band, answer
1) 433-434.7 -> 0.037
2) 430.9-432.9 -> 0.066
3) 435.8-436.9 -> -0.139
